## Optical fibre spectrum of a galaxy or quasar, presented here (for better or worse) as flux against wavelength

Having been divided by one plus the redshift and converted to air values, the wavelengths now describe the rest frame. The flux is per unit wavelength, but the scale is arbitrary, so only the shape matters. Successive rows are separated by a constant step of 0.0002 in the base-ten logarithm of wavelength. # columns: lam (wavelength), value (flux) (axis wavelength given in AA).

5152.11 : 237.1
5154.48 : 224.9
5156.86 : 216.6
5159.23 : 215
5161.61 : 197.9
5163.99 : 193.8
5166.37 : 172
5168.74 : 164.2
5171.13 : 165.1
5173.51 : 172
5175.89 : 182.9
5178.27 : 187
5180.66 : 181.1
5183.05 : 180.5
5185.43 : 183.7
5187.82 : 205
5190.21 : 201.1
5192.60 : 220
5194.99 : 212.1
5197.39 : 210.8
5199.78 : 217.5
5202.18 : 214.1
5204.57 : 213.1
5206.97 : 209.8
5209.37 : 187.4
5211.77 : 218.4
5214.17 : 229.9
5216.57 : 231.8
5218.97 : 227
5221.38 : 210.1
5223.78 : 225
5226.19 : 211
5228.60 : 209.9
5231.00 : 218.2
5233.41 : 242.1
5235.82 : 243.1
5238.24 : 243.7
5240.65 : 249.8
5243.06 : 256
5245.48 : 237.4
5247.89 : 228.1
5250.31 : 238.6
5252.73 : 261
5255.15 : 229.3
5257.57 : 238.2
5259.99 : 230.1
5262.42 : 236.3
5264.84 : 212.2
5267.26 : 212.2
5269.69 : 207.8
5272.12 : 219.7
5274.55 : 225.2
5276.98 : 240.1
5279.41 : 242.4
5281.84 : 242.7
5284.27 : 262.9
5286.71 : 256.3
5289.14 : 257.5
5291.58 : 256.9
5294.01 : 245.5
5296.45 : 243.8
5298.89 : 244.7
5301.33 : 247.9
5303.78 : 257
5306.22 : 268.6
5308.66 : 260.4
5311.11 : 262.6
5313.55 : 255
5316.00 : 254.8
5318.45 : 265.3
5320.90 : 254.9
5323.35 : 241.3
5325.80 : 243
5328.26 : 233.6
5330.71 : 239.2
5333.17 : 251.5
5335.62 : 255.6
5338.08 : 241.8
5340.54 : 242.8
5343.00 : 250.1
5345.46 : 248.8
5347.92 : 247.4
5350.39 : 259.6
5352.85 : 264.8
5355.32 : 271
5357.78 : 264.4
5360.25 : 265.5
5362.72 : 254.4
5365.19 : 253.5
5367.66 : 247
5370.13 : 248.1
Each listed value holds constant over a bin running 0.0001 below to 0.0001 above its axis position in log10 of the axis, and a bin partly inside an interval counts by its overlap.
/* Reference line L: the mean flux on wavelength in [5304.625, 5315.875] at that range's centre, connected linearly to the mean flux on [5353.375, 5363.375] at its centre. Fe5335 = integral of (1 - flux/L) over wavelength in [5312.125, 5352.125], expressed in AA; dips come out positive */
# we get 2.0 AA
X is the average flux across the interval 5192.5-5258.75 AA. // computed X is 226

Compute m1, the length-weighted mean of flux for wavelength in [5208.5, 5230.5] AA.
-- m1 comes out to 217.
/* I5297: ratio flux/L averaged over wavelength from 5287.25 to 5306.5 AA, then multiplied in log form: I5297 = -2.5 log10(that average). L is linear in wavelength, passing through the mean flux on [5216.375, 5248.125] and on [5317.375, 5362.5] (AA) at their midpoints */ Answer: -0.04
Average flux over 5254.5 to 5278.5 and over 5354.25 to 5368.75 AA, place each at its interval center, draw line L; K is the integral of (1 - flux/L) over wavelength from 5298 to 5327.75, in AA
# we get -1.5 AA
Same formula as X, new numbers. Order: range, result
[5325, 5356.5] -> 250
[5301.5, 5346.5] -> 251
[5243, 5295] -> 238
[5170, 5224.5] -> 204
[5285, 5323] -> 255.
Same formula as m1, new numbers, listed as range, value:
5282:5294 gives 256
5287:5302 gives 250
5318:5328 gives 248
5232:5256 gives 243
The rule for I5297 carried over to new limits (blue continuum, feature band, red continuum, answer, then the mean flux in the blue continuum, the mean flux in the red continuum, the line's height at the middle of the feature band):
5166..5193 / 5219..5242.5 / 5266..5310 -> -0.081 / 184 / 244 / 212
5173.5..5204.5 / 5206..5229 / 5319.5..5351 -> -0.040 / 199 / 247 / 208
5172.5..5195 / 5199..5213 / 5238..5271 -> -0.026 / 192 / 234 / 205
